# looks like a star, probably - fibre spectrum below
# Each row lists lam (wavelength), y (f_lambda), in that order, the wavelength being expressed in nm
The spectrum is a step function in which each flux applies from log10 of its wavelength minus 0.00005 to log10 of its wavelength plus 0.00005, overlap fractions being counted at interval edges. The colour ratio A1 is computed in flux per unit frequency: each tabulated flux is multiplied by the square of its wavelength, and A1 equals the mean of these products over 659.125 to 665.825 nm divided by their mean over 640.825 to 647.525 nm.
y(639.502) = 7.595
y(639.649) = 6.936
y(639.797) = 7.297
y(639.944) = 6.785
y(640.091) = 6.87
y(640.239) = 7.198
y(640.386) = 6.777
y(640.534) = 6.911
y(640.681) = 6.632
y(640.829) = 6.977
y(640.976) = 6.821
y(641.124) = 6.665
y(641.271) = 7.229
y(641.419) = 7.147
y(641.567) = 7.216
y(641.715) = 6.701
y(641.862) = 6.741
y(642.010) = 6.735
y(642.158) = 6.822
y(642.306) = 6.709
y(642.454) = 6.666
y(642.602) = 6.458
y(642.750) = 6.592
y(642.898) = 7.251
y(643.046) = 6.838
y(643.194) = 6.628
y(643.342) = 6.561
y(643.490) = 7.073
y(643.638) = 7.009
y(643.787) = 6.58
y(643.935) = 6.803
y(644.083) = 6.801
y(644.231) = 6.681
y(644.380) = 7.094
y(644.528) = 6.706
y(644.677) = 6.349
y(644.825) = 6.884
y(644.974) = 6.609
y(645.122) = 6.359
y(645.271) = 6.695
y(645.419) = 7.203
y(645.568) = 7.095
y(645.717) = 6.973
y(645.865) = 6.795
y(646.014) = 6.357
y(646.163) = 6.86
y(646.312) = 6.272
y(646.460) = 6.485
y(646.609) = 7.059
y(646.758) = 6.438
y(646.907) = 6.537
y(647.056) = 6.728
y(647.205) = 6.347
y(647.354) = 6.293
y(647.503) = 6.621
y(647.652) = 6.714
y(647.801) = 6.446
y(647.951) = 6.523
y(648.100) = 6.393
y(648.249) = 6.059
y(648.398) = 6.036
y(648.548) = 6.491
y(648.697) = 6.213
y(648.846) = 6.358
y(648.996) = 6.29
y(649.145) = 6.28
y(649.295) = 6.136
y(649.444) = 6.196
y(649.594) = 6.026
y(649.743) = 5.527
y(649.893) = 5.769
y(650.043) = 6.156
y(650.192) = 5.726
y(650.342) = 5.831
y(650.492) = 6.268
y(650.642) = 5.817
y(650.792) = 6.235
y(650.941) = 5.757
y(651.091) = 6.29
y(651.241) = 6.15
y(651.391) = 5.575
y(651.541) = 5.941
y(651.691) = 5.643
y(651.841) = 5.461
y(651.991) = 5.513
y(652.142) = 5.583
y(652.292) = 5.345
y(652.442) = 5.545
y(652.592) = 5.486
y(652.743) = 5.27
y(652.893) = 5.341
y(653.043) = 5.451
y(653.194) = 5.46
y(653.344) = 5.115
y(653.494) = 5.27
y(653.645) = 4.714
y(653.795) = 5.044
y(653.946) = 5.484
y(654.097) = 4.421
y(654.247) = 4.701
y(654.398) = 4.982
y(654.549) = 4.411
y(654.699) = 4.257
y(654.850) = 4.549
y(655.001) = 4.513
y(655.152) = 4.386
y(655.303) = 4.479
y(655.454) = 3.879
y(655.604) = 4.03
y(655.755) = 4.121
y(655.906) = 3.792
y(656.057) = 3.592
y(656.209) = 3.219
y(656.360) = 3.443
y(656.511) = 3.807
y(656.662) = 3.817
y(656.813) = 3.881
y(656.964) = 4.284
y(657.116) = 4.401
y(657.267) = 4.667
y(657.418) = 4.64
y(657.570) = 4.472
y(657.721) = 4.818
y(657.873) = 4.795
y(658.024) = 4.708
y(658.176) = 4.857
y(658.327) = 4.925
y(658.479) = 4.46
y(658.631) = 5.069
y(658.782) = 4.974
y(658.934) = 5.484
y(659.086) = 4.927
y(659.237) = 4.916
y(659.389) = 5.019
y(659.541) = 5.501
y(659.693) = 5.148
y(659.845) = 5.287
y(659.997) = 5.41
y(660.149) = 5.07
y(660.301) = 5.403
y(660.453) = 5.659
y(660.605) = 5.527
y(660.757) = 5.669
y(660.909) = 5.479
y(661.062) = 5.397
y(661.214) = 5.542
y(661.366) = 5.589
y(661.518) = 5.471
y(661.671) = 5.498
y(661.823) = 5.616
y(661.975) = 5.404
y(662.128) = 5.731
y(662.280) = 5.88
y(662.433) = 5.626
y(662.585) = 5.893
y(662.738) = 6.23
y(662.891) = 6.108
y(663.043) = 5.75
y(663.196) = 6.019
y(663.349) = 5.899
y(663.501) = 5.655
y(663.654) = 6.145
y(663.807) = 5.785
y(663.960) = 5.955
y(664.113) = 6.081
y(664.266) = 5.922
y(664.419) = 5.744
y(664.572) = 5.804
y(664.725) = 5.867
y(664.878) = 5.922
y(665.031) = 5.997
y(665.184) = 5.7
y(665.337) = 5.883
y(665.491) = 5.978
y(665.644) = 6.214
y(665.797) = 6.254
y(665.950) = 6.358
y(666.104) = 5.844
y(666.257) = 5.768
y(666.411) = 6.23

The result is 0.89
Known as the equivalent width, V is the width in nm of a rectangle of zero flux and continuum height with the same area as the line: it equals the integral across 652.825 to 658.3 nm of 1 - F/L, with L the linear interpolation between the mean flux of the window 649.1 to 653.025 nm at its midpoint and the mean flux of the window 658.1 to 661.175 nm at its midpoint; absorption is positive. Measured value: 0.99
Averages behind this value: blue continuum 5.79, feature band 4.5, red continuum 5.21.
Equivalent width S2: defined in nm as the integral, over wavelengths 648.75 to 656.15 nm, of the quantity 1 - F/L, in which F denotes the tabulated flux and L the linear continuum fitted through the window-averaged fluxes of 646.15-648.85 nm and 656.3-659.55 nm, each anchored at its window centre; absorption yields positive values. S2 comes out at 0.41 nm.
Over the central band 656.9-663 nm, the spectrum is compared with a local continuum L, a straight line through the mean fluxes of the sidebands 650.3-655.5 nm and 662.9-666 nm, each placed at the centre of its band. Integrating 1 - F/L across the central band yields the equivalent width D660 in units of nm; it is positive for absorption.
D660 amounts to 0.48 nm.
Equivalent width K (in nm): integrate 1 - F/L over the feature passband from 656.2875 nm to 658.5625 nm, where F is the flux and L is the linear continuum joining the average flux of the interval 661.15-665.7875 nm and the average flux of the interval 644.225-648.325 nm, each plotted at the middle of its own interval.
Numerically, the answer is 0.64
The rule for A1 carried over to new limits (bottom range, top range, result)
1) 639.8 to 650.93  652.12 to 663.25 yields 0.79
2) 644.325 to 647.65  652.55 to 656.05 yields 0.73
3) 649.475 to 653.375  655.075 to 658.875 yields 0.77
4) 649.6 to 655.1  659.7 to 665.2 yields 1.09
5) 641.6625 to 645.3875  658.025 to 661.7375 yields 0.82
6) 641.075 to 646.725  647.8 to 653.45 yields 0.88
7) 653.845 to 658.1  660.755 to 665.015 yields 1.37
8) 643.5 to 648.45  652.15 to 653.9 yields 0.81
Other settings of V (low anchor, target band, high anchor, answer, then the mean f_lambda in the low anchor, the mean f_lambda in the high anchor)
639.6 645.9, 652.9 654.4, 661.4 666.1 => 0.298 nm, 6.83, 5.88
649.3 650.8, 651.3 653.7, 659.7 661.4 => 0.166 nm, 5.95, 5.44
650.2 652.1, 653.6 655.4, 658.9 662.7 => 0.336 nm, 5.86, 5.45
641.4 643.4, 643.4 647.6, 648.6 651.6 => -0.145 nm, 6.78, 6.03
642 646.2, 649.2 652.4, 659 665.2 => 0.249 nm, 6.76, 5.64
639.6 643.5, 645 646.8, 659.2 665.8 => -0.028 nm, 6.86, 5.7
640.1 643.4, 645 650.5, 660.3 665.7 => 0.120 nm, 6.83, 5.78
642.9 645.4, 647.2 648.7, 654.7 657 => -0.135 nm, 6.76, 3.99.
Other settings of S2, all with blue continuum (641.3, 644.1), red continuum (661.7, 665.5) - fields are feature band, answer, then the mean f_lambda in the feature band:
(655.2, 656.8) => 0.61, 3.83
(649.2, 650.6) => 0.11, 5.96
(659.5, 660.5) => 0.11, 5.34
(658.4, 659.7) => 0.22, 5.05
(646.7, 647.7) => 0.01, 6.52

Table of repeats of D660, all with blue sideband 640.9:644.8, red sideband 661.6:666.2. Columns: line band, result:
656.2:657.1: 0.35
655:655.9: 0.30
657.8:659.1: 0.26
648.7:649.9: 0.08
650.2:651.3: 0.07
